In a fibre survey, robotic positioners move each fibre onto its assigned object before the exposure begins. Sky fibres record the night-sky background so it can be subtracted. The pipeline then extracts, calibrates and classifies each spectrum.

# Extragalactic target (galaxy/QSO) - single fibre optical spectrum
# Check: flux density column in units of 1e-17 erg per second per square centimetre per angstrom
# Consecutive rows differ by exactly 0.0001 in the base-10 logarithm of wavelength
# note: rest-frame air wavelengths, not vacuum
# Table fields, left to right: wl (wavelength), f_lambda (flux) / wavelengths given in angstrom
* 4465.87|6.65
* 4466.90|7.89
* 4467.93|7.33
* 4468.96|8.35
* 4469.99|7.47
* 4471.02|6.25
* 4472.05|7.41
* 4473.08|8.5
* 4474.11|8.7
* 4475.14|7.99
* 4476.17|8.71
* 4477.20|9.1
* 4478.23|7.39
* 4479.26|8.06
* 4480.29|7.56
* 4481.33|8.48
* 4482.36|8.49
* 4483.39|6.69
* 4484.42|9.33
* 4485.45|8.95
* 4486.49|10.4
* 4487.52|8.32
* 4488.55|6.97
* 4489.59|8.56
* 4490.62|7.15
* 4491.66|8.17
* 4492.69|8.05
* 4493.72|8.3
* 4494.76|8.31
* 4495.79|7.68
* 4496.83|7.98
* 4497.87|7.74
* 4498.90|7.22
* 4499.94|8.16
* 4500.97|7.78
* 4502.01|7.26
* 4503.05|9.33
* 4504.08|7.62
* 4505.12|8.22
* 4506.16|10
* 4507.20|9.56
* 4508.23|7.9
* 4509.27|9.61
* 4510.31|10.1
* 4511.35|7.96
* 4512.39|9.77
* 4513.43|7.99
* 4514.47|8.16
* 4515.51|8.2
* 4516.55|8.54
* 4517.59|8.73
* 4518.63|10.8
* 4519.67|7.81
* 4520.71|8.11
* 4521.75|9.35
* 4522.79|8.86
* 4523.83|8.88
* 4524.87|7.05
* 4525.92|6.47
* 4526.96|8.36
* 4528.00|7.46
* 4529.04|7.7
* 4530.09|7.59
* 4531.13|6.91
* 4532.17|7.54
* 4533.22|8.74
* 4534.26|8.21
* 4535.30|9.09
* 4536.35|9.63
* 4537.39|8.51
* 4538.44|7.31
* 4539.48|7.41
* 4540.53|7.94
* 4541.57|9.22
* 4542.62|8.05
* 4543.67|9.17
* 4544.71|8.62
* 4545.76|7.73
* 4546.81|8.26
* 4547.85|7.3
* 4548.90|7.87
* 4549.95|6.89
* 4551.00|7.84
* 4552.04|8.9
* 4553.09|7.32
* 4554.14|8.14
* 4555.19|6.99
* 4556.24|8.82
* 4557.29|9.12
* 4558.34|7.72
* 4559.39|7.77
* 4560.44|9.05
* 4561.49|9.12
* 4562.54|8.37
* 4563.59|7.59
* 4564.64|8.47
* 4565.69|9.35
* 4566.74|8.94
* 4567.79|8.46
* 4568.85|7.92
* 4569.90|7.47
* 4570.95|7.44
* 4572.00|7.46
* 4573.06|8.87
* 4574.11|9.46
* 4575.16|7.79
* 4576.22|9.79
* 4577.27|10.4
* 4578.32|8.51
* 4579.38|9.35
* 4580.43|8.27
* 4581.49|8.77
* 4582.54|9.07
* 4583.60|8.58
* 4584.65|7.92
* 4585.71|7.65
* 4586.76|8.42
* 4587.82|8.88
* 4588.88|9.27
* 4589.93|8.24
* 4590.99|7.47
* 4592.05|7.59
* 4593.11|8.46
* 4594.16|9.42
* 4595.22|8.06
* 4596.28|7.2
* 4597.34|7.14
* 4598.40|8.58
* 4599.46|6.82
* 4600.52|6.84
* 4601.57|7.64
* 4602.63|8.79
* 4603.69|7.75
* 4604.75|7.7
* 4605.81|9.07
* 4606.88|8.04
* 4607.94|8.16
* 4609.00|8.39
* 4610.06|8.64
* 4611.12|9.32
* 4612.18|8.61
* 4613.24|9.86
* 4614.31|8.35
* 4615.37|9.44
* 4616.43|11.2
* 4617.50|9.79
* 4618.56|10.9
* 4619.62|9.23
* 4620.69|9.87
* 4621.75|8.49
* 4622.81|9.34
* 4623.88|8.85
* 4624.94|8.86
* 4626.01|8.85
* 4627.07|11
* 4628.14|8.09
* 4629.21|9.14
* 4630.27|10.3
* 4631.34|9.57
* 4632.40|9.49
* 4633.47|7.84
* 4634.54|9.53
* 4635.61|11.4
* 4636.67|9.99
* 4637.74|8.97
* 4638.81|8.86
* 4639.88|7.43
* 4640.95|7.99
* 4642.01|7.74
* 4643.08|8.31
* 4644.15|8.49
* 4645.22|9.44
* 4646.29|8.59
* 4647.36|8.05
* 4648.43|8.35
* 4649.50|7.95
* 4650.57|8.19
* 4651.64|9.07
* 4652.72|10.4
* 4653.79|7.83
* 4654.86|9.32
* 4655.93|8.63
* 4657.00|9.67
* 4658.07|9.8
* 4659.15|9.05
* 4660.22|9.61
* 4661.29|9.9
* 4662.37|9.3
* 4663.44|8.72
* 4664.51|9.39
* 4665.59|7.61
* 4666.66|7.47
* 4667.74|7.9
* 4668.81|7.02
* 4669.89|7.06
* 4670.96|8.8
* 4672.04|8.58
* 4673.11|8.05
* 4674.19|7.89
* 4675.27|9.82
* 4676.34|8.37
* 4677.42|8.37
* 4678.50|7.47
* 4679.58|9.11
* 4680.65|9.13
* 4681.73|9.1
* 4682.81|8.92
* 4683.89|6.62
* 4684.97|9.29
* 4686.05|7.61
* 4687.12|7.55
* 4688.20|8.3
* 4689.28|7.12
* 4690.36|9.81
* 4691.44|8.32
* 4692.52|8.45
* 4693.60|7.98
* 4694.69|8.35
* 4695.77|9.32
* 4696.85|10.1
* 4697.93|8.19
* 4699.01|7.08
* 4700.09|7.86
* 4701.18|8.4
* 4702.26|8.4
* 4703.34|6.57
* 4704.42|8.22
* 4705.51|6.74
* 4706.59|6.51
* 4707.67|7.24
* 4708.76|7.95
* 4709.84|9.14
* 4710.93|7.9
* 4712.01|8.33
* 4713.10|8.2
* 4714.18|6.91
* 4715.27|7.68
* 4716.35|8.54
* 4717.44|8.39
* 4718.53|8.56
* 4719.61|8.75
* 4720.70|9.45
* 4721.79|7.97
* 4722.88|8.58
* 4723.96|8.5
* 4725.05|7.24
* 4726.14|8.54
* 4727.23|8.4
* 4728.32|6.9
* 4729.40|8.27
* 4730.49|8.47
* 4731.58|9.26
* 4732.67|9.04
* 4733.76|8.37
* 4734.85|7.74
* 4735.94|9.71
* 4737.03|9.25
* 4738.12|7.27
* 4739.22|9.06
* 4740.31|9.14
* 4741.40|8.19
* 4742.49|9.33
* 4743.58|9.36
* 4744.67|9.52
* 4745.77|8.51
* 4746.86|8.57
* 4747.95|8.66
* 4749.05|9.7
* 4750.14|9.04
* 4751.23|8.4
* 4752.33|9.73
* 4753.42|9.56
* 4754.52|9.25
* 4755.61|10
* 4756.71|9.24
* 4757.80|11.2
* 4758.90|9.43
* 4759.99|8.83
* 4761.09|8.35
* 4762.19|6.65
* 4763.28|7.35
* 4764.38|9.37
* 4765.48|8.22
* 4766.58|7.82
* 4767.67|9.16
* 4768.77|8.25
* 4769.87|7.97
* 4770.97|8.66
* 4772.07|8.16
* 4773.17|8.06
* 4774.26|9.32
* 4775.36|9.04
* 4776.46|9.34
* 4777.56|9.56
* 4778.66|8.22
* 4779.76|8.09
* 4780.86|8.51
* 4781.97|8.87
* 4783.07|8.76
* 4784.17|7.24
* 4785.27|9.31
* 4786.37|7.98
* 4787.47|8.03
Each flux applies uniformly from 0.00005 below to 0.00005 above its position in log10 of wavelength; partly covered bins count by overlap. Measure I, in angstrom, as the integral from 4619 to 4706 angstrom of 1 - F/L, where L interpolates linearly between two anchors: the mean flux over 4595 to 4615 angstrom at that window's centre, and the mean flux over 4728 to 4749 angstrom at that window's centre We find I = -2.56 angstrom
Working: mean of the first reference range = 8.17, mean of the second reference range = 8.71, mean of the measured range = 8.64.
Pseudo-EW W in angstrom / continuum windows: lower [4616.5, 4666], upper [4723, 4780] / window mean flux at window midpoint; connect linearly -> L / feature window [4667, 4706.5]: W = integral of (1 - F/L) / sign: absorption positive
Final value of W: 3.3 angstrom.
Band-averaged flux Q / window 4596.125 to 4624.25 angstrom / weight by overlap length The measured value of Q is 8.69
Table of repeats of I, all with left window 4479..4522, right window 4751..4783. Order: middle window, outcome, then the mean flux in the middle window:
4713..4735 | 1.1 angstrom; 8.29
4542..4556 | 0.9 angstrom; 7.95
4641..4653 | 0.1 angstrom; 8.54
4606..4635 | -2.2 angstrom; 9.22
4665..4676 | 0.8 angstrom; 8.03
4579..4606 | 1.2 angstrom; 8.17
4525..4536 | 0.8 angstrom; 7.81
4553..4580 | 0.1 angstrom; 8.47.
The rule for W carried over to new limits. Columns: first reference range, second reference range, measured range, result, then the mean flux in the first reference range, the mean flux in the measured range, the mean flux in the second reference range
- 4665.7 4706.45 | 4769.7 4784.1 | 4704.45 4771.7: -0.7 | 8.18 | 8.53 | 8.63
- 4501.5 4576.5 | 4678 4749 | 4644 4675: -1.1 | 8.33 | 8.64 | 8.34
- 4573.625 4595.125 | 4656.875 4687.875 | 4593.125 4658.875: -1.9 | 8.65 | 8.83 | 8.51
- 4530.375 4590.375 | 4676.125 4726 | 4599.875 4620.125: -1.3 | 8.35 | 8.82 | 8.19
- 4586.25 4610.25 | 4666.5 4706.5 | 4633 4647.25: -1.1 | 8.1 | 8.8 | 8.19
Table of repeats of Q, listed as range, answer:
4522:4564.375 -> 8.1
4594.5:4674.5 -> 8.74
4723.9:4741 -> 8.44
